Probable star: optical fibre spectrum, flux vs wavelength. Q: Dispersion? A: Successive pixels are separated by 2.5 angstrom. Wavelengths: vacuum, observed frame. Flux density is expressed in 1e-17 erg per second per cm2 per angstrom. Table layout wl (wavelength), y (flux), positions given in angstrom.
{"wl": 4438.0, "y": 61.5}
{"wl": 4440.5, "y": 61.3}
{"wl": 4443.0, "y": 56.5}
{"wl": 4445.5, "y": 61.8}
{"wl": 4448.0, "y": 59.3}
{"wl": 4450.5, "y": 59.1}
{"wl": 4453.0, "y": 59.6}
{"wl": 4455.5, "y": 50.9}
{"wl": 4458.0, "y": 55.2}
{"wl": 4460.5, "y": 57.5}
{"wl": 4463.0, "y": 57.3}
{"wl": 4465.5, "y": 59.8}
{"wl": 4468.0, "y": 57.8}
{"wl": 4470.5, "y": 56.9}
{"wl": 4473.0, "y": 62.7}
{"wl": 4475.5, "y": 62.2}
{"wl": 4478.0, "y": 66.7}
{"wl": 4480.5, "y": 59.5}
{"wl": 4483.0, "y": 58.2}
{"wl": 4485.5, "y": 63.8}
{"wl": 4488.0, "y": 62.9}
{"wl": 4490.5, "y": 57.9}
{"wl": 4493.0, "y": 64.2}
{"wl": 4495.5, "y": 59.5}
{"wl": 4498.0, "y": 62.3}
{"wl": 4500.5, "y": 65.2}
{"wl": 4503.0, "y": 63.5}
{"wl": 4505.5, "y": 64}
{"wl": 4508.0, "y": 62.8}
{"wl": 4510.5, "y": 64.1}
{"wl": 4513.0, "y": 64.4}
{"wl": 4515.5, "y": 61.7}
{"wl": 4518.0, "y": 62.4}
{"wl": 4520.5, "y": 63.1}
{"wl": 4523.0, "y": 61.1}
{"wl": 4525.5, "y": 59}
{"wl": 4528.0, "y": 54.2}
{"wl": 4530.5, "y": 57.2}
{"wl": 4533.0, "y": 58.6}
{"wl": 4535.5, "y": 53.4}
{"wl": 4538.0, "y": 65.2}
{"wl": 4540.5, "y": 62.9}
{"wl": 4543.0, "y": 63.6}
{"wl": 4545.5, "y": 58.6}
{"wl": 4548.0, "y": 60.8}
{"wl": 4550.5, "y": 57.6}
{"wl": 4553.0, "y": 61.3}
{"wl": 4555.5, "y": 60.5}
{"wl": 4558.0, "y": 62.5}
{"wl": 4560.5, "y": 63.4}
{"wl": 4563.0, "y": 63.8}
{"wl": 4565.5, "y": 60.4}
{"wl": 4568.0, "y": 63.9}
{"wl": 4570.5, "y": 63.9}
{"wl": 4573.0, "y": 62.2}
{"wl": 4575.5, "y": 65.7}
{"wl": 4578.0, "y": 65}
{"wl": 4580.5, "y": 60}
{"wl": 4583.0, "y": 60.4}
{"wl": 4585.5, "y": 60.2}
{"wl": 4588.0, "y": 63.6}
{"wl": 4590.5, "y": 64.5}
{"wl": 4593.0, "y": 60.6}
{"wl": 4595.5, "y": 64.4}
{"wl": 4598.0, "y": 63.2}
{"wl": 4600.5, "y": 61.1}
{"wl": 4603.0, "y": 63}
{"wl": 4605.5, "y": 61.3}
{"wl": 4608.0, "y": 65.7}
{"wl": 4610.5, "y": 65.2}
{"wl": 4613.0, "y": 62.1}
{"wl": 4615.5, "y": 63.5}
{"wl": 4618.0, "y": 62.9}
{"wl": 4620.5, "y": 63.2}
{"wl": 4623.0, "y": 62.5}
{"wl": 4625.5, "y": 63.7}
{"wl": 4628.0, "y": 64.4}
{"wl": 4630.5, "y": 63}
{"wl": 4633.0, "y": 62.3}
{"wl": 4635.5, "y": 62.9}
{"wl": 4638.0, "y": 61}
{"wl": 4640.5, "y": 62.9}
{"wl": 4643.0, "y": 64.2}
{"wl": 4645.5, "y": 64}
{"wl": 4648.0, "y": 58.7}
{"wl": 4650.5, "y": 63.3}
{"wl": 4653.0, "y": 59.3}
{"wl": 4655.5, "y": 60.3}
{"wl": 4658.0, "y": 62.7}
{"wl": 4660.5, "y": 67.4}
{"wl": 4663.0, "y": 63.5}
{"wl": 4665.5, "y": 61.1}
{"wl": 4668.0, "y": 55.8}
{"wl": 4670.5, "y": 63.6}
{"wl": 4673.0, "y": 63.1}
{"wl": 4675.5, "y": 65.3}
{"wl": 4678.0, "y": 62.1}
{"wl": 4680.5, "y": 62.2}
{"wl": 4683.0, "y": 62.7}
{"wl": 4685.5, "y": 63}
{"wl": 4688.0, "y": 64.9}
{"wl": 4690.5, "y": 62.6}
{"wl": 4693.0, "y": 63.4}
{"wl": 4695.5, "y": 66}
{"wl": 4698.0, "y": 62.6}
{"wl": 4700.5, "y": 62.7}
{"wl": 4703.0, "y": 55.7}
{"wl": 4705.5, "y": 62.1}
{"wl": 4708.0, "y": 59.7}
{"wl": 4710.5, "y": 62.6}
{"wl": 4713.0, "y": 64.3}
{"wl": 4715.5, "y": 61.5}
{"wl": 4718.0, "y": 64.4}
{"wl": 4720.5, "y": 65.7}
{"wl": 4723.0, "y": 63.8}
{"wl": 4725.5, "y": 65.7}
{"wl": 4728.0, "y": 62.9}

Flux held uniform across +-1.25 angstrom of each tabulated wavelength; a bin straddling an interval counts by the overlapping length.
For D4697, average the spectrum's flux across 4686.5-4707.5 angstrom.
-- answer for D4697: 62.4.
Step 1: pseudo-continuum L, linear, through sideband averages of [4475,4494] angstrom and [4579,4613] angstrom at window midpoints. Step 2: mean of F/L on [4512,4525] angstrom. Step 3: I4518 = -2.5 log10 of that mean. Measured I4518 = 0.00 mag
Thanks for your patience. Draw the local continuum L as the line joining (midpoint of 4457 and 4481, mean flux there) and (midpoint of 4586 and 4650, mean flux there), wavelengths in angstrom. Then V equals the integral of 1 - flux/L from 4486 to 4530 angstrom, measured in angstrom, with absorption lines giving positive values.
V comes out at -1.0 angstrom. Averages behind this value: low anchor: 59.6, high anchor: 62.9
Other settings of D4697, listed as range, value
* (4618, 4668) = 62.5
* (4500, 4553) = 61.1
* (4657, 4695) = 63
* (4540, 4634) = 62.5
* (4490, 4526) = 62.5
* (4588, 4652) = 62.9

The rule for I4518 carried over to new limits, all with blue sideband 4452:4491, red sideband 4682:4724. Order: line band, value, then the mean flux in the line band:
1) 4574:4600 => -0.03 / 62.7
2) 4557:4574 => -0.04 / 62.9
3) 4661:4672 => 0.01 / 61.5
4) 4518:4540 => 0.02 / 59.3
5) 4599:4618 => -0.03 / 63.1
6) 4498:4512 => -0.07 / 63.8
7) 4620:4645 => -0.02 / 63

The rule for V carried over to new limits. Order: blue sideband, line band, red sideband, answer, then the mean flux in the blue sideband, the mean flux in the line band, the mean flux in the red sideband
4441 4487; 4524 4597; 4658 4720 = -0.7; 59.2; 61.3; 62.6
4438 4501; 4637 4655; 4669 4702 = 0.2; 59.9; 61.9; 63.3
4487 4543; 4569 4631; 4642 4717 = -1.1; 61.4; 63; 62.3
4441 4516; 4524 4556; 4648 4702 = 0.9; 60.6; 59.4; 62.6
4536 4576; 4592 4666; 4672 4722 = -0.4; 62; 62.8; 62.8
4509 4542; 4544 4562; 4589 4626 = 0.2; 60.6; 60.8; 63.1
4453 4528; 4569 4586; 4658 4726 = -0.3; 60.8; 62.6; 62.8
